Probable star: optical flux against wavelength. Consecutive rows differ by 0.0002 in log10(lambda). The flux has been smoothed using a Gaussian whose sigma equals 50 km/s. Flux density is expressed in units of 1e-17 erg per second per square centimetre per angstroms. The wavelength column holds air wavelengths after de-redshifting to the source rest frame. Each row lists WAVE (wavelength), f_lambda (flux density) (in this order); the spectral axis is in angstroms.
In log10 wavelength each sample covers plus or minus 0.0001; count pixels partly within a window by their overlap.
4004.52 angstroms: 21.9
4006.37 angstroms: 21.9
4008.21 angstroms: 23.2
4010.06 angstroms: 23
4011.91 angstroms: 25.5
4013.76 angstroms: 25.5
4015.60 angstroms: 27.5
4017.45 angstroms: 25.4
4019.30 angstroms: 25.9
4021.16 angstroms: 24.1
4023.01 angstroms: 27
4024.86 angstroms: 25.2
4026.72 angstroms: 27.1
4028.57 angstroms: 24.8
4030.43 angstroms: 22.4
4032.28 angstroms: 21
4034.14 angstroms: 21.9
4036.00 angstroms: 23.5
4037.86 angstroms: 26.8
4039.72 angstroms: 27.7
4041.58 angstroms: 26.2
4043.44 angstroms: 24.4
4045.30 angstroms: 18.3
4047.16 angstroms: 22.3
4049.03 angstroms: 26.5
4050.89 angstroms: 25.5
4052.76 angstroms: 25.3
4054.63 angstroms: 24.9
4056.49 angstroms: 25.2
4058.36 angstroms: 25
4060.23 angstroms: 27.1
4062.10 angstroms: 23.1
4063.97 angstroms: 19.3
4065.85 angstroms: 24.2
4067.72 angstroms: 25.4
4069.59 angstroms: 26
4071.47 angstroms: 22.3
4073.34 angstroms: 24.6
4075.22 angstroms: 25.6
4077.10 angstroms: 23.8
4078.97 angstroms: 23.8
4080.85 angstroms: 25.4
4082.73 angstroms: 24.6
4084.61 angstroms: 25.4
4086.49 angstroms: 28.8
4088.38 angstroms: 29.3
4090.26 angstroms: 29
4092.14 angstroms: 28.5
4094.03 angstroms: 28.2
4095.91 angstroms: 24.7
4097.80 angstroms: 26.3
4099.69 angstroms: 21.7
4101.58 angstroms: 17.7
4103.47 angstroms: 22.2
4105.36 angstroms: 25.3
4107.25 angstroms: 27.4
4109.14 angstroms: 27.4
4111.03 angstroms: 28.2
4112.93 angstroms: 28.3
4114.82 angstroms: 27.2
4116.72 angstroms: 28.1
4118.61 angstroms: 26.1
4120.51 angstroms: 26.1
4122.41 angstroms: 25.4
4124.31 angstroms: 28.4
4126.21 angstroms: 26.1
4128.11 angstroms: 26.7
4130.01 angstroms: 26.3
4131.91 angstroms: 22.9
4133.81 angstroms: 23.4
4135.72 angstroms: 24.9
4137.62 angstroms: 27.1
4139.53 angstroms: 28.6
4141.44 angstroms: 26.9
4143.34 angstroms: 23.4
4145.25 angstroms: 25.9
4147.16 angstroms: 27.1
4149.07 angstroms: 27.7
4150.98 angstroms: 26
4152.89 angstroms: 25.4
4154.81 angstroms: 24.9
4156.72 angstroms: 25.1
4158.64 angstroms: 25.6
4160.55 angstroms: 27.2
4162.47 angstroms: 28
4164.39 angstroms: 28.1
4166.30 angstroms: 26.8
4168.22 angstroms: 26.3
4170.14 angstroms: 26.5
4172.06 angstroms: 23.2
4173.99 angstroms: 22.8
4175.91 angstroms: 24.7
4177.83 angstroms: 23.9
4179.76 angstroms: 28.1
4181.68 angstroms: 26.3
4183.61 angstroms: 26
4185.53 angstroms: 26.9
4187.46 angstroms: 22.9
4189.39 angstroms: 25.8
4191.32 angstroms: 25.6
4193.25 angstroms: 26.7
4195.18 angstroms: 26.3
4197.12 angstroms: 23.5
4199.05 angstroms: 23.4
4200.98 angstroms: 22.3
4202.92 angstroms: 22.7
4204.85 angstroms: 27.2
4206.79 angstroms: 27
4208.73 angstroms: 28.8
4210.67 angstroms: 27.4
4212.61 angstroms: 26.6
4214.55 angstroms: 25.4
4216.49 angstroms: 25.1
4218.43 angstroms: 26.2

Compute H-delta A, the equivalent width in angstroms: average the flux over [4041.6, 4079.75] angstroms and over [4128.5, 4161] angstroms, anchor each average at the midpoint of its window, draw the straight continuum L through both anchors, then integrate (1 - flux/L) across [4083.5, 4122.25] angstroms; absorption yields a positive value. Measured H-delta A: -2.0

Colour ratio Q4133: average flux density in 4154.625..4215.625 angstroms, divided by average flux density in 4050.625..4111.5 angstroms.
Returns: 1.02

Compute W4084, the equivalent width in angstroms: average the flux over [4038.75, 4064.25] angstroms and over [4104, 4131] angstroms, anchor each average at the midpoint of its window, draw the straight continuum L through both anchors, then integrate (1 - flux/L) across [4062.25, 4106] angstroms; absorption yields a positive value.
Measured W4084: 1.4 angstroms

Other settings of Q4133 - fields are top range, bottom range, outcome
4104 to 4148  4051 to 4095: 1.04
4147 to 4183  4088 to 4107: 1.03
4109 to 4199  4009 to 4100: 1.04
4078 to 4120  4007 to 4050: 1.06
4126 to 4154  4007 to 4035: 1.05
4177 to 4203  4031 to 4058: 1.04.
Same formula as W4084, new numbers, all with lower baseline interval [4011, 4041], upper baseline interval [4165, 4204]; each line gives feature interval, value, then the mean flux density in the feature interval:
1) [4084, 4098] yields -1.4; 27.6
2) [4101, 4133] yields -1.1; 26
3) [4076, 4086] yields 0.1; 24.8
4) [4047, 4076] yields 0.6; 24.6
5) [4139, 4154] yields -0.7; 26.3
